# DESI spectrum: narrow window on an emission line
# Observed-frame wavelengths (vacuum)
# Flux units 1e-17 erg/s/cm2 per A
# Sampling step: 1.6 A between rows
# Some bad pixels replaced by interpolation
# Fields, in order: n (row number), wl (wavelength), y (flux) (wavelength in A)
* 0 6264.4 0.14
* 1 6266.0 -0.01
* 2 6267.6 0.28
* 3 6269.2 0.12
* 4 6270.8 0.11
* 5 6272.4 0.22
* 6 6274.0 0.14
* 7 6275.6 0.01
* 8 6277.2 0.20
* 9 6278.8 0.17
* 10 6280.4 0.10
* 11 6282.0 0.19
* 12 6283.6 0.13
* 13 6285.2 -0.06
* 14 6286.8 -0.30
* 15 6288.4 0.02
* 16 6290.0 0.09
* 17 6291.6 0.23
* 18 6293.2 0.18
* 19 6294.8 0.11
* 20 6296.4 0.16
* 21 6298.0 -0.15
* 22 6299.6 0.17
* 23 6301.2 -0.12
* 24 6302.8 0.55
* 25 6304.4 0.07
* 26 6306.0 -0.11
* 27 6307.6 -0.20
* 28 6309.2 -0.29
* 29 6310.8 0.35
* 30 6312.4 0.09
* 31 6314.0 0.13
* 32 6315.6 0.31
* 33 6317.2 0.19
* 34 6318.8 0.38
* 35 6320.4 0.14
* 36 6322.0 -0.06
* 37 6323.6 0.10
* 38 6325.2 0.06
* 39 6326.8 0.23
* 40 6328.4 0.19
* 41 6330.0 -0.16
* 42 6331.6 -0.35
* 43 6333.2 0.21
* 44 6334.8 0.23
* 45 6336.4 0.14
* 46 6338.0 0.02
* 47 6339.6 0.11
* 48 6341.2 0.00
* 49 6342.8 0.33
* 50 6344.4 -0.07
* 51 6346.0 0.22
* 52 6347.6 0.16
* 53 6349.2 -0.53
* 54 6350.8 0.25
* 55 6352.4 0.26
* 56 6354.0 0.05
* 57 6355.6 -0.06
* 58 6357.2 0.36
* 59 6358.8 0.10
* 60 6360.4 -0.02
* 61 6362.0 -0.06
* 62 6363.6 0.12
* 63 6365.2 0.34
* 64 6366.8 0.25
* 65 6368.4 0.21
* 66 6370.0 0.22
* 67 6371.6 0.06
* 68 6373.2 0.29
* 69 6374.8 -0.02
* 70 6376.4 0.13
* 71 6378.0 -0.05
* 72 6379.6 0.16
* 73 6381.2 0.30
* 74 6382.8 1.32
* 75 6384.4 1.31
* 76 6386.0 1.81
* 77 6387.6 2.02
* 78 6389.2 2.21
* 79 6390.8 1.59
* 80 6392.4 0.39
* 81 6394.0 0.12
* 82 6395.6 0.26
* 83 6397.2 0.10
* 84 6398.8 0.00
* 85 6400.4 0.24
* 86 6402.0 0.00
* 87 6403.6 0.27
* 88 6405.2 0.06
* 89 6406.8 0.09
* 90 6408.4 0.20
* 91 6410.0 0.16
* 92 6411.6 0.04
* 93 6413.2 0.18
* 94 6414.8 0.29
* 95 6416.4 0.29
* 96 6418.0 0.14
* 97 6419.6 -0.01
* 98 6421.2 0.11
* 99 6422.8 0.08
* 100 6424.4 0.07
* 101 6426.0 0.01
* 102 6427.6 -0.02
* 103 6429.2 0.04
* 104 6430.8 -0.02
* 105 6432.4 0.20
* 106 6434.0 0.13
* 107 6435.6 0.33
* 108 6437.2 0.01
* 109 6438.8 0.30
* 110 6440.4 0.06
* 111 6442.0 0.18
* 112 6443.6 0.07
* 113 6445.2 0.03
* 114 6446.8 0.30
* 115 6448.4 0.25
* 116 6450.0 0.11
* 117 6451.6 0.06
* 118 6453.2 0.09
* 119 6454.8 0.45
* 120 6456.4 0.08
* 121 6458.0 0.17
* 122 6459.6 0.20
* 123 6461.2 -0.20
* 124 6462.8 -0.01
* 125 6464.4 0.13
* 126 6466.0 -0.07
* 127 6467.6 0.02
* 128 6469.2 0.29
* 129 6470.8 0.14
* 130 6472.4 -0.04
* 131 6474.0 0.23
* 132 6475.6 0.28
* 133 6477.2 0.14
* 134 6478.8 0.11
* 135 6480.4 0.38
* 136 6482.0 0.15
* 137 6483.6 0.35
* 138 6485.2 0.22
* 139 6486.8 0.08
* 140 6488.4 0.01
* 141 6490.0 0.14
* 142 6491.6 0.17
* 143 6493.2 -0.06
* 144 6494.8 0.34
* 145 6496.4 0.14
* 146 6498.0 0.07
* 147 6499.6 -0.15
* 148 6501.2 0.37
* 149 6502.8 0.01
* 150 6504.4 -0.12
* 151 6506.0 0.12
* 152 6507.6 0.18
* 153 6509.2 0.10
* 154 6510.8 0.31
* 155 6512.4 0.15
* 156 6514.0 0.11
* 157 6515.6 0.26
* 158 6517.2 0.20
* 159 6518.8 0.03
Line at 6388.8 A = [O II] 3727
